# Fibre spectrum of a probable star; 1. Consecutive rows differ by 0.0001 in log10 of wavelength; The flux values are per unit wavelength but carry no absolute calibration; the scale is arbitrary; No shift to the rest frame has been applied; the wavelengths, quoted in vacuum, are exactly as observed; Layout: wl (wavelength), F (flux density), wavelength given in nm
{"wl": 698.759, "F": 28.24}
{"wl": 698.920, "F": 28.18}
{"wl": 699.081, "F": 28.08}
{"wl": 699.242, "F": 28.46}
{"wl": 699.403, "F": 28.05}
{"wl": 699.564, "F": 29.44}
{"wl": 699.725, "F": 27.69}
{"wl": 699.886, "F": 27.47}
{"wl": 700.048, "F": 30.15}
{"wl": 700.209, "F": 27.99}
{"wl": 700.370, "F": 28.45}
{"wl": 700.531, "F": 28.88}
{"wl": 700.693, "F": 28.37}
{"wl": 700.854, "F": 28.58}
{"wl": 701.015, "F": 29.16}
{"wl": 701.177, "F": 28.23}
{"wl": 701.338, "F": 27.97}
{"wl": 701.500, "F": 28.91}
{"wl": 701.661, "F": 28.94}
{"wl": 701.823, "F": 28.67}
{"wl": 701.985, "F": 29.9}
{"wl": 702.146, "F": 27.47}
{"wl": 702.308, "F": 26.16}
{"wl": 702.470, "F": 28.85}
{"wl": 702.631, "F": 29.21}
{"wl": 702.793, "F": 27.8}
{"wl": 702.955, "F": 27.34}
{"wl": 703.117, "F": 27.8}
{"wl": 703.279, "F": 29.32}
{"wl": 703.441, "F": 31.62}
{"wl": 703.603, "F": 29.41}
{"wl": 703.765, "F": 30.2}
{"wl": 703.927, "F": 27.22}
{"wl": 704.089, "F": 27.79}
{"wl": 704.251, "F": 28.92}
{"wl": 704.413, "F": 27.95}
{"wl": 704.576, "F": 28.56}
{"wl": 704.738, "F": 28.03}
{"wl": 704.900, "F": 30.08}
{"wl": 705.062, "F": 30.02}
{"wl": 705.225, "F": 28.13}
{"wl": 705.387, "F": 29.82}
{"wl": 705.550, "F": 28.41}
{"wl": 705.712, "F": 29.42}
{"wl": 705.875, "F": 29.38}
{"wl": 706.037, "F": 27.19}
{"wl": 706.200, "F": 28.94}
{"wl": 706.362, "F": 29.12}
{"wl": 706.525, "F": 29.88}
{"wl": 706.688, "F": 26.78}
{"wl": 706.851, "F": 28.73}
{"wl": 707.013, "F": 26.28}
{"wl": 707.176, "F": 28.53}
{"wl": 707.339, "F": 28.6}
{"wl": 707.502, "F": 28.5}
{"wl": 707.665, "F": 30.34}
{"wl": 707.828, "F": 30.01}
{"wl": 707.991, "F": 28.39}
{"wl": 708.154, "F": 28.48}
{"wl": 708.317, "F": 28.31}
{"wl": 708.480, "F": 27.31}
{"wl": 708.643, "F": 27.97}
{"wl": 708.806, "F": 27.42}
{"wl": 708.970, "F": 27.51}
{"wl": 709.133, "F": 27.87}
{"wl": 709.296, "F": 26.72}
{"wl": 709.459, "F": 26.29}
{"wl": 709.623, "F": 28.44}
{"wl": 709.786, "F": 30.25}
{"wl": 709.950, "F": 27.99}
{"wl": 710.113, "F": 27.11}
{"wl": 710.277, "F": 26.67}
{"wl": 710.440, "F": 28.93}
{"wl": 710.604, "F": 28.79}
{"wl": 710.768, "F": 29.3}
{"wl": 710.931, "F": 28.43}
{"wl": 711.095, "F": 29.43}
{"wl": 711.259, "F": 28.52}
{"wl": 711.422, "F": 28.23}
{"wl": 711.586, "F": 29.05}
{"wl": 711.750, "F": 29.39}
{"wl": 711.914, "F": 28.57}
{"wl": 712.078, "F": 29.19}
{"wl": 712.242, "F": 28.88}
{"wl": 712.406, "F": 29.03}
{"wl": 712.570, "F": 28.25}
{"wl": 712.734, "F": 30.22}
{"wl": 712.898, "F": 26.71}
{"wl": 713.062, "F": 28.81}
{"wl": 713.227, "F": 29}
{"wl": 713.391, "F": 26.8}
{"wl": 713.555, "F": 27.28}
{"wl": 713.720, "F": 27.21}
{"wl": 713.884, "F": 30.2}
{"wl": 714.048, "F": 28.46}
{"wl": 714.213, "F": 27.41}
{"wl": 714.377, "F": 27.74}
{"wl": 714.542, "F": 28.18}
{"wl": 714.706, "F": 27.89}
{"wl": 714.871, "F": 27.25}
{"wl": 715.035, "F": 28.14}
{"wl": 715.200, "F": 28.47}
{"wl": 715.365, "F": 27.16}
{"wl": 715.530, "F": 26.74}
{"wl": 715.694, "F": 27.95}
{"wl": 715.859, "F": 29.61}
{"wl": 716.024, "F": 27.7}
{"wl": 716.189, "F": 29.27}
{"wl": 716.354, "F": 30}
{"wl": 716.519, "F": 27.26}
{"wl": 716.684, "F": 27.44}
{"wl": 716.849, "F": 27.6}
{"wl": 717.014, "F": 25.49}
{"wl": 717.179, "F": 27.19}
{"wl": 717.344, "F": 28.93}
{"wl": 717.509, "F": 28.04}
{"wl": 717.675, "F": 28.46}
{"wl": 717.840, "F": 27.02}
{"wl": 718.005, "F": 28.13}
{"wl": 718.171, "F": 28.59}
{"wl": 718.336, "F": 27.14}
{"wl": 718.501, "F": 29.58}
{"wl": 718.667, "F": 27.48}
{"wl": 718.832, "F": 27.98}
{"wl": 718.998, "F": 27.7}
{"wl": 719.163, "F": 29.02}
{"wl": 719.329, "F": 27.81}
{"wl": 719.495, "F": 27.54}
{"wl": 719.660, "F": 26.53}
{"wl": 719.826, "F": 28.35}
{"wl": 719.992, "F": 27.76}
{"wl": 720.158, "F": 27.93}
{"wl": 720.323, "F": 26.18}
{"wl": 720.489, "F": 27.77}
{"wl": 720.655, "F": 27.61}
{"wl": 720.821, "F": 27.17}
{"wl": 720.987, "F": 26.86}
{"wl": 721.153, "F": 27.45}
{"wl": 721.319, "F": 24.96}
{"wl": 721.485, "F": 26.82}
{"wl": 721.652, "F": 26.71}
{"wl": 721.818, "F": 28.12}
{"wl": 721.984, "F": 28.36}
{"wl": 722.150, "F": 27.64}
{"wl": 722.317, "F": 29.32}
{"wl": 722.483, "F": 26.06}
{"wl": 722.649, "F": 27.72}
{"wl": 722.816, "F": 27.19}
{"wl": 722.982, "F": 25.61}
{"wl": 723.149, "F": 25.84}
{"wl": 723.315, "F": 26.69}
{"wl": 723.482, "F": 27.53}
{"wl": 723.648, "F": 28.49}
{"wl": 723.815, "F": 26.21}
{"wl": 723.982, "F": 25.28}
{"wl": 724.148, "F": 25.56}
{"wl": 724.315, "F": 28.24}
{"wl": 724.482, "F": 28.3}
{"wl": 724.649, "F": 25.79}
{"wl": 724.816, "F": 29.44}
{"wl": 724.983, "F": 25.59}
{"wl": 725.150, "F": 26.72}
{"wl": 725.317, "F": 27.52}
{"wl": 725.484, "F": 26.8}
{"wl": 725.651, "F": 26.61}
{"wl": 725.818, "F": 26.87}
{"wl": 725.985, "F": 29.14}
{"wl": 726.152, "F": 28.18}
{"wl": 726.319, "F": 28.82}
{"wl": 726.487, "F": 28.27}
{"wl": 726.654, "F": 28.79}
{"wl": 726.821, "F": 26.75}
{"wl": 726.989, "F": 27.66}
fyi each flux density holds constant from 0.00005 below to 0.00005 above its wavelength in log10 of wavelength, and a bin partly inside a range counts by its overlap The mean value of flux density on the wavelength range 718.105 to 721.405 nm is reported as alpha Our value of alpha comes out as 27.6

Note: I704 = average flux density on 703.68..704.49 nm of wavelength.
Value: 28.4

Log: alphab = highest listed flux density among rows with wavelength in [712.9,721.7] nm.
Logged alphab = 30.2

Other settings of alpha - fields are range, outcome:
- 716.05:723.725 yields 27.6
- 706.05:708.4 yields 28.6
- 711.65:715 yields 28.3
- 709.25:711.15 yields 28.2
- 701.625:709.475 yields 28.5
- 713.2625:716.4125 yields 28.1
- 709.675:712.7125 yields 28.7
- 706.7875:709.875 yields 28.2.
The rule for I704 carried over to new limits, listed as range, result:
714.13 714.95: 27.7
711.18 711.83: 28.8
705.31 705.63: 29.1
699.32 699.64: 28.7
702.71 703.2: 27.6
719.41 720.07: 27.5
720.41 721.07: 27.3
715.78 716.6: 28.8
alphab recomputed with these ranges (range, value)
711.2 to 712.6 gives 29.39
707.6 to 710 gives 30.34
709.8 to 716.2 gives 30.22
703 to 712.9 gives 31.62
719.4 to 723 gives 29.32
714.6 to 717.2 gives 30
